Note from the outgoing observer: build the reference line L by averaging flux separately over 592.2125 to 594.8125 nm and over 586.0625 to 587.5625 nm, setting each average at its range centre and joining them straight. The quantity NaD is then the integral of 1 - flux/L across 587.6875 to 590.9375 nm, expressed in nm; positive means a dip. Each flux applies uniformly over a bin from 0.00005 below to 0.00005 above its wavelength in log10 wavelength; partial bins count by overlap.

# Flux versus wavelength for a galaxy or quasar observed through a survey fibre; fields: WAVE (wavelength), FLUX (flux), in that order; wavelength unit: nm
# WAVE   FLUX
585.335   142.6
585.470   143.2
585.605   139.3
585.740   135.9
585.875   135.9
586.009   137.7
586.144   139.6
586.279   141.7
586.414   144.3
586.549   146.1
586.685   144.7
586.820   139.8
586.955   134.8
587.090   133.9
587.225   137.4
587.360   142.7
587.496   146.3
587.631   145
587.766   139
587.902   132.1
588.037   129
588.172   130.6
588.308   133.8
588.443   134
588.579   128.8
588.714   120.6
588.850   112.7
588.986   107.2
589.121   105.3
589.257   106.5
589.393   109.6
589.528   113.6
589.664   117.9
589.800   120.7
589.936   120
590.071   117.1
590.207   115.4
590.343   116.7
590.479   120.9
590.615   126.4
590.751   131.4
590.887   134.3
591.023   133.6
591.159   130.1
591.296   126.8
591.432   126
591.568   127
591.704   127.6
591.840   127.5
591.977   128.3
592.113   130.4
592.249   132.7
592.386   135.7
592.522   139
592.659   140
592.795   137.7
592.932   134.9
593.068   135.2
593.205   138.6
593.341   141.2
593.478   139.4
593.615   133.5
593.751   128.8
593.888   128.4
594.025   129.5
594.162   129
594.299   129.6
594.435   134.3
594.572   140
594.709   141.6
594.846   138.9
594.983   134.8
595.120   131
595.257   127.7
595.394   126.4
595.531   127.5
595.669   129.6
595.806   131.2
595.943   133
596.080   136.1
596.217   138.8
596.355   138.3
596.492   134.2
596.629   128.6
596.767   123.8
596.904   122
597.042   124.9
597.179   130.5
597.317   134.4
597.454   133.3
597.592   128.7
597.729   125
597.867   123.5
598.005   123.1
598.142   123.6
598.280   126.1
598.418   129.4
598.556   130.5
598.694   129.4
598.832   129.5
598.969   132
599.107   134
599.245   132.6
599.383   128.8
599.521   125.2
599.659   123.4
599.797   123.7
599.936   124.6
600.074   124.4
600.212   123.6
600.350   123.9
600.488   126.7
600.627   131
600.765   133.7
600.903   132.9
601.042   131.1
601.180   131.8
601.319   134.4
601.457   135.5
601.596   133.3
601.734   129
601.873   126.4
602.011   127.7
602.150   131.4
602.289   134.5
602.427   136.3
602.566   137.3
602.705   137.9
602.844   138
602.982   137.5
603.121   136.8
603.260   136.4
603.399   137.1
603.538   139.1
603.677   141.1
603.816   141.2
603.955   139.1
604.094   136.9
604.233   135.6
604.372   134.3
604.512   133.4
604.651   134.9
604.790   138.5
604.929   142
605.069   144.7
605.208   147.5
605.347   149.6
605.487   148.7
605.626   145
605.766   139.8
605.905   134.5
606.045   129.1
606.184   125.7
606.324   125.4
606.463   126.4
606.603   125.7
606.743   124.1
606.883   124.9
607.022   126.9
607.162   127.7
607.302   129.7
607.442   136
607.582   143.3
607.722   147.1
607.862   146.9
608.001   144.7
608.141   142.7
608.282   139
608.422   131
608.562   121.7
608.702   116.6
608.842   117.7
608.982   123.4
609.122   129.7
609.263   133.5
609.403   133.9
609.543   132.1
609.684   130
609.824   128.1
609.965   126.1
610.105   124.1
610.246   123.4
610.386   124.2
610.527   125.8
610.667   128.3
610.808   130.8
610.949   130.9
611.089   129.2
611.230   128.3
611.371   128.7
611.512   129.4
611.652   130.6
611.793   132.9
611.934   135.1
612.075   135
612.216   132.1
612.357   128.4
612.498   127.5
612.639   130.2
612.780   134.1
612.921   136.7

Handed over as 0.40 nm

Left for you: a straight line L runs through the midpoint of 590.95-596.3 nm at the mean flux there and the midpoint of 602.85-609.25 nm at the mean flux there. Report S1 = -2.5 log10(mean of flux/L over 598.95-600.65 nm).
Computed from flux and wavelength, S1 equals 0.06 mag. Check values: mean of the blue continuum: 133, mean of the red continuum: 135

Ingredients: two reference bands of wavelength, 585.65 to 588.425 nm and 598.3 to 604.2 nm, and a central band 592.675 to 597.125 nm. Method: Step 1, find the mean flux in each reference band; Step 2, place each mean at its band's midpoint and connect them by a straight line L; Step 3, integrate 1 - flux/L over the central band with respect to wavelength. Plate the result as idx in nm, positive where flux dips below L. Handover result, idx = 0.07 nm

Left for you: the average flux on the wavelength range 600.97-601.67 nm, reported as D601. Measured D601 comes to 133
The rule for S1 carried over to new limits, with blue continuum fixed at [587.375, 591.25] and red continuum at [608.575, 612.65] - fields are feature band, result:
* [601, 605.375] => -0.08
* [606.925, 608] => -0.08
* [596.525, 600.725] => -0.01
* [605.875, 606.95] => 0.01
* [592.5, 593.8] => -0.10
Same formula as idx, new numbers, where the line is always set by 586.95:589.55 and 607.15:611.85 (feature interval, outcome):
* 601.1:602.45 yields -0.02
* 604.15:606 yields -0.15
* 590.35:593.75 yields -0.11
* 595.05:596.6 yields -0.04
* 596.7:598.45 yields 0.03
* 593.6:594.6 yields -0.02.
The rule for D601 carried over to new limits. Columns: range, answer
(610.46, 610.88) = 128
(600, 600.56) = 125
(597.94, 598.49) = 126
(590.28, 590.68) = 121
